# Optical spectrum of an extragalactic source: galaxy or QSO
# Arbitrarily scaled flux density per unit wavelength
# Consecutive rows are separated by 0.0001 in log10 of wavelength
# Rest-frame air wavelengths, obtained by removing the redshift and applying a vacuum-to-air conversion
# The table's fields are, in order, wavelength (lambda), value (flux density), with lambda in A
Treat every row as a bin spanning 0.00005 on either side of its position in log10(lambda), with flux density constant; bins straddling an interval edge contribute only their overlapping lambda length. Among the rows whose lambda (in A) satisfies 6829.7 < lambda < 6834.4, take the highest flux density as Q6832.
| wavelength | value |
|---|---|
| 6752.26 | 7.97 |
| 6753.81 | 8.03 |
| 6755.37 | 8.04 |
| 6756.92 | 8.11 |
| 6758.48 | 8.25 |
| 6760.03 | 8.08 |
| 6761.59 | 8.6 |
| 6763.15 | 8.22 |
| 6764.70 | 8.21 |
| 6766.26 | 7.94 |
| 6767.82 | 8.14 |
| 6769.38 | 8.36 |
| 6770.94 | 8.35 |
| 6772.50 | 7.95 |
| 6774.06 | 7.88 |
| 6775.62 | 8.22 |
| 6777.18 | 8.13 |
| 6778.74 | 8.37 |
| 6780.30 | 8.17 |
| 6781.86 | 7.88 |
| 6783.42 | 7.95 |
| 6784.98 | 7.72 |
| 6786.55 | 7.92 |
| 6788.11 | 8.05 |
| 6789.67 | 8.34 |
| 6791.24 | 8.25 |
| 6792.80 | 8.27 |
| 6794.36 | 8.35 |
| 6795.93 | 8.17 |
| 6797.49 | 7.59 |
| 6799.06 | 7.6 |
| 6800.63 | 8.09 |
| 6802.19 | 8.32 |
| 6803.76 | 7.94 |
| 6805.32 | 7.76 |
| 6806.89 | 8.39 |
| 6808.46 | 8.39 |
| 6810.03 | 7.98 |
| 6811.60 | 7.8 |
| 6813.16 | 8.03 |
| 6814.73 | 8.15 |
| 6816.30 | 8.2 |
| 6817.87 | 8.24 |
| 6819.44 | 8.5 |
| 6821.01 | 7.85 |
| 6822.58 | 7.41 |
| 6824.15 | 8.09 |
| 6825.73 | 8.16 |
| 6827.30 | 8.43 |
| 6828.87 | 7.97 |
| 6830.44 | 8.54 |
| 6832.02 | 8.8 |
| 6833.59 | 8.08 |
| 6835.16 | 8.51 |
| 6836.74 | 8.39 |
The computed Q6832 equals 8.8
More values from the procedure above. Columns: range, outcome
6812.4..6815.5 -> 8.15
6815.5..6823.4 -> 8.5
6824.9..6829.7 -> 8.43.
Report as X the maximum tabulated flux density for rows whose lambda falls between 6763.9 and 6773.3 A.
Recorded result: 8.36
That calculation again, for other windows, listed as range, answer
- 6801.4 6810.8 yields 8.39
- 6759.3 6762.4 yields 8.6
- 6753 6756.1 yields 8.04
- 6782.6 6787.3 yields 7.95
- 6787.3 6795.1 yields 8.35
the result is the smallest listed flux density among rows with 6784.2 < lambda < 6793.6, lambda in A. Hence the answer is 7.72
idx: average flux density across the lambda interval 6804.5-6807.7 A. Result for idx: 8.08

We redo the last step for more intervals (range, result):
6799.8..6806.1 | 8.03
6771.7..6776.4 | 8.02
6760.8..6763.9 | 8.39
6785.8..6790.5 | 8.11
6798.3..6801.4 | 7.83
